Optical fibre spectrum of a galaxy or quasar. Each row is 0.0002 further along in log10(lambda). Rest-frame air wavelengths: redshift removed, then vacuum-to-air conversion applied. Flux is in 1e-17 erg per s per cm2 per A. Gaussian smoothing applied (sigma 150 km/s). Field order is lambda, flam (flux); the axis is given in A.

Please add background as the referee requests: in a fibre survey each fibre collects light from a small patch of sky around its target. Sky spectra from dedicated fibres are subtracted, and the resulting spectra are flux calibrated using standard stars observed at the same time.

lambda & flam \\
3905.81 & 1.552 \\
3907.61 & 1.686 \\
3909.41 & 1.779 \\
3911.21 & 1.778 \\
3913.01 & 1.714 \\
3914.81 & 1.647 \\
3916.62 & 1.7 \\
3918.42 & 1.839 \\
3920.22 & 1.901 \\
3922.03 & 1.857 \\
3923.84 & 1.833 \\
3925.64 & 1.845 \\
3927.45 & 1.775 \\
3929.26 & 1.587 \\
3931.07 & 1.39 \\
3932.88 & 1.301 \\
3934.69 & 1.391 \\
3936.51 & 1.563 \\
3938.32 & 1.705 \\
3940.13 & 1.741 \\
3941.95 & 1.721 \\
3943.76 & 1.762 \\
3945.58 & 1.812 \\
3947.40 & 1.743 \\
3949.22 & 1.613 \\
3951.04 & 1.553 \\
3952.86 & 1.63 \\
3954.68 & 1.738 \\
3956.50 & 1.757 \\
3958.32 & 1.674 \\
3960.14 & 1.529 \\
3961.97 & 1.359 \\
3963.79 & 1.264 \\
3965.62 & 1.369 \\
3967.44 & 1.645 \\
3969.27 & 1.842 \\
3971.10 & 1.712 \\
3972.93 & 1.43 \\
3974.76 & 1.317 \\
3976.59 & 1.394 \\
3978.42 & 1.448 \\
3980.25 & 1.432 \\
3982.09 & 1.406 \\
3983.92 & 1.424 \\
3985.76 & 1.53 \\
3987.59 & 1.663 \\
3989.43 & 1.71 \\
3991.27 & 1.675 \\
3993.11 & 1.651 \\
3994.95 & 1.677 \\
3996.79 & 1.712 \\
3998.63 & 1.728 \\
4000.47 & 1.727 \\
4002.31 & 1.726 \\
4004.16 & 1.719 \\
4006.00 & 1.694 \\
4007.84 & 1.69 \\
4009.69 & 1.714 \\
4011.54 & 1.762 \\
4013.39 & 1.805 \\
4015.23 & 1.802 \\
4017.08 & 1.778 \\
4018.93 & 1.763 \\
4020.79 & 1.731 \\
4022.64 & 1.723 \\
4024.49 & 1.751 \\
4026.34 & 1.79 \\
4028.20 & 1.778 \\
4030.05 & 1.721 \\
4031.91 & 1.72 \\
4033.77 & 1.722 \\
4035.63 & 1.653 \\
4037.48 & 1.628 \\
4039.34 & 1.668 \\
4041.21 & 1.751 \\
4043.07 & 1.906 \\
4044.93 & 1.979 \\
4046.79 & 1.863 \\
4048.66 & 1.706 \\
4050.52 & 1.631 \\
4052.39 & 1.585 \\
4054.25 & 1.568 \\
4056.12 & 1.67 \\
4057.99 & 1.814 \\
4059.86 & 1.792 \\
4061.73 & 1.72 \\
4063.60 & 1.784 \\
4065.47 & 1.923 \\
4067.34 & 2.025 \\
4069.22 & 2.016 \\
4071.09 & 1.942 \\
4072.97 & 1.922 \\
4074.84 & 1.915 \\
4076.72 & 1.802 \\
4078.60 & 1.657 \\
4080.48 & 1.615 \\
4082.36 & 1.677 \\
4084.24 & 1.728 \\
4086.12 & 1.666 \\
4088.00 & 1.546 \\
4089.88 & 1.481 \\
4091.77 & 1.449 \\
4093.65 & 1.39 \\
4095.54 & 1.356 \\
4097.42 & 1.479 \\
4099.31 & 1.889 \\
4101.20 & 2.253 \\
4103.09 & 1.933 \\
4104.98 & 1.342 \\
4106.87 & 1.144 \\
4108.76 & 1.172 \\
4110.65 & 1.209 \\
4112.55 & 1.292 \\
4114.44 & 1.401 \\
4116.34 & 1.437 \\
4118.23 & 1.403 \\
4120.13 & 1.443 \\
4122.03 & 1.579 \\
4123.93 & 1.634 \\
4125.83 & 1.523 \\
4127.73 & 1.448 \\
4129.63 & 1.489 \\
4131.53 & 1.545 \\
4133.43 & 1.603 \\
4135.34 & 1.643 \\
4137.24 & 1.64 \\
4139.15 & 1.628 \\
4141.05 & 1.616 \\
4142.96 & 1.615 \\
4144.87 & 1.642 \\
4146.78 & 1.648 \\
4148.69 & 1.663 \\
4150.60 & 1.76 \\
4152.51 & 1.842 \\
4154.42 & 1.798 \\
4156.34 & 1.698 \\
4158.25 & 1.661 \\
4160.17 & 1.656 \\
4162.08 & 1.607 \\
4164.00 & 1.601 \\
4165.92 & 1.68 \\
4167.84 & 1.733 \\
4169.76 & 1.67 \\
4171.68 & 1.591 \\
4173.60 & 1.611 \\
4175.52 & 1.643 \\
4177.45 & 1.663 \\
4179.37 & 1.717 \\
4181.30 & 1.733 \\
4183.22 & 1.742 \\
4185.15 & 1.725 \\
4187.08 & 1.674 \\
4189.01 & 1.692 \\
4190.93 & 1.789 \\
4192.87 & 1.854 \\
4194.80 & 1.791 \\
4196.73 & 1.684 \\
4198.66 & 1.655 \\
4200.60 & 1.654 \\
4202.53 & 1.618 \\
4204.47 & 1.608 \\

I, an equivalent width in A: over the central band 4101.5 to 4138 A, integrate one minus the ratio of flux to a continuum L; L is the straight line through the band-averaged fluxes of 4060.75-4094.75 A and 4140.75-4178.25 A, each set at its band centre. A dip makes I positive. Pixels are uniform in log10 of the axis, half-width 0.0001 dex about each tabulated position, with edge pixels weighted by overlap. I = 4.7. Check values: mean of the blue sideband 1.73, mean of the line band 1.48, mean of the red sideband 1.67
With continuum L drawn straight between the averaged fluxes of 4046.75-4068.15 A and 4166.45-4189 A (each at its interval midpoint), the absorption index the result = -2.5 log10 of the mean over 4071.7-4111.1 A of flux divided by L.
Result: 0.08 mag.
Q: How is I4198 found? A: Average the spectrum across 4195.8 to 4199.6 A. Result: 1.67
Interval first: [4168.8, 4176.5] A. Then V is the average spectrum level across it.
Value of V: 1.63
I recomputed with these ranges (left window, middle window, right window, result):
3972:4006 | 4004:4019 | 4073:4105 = -1.38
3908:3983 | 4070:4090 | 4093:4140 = -2.55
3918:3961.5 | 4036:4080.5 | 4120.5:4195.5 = -3.28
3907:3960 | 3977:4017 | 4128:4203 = 0.77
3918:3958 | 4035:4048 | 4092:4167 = -1.26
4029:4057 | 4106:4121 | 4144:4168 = 3.42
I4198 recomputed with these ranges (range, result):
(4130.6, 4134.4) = 1.57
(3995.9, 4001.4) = 1.72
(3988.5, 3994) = 1.68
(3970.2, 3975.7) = 1.49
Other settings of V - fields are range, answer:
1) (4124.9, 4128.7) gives 1.49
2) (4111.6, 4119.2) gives 1.38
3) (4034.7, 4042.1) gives 1.67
